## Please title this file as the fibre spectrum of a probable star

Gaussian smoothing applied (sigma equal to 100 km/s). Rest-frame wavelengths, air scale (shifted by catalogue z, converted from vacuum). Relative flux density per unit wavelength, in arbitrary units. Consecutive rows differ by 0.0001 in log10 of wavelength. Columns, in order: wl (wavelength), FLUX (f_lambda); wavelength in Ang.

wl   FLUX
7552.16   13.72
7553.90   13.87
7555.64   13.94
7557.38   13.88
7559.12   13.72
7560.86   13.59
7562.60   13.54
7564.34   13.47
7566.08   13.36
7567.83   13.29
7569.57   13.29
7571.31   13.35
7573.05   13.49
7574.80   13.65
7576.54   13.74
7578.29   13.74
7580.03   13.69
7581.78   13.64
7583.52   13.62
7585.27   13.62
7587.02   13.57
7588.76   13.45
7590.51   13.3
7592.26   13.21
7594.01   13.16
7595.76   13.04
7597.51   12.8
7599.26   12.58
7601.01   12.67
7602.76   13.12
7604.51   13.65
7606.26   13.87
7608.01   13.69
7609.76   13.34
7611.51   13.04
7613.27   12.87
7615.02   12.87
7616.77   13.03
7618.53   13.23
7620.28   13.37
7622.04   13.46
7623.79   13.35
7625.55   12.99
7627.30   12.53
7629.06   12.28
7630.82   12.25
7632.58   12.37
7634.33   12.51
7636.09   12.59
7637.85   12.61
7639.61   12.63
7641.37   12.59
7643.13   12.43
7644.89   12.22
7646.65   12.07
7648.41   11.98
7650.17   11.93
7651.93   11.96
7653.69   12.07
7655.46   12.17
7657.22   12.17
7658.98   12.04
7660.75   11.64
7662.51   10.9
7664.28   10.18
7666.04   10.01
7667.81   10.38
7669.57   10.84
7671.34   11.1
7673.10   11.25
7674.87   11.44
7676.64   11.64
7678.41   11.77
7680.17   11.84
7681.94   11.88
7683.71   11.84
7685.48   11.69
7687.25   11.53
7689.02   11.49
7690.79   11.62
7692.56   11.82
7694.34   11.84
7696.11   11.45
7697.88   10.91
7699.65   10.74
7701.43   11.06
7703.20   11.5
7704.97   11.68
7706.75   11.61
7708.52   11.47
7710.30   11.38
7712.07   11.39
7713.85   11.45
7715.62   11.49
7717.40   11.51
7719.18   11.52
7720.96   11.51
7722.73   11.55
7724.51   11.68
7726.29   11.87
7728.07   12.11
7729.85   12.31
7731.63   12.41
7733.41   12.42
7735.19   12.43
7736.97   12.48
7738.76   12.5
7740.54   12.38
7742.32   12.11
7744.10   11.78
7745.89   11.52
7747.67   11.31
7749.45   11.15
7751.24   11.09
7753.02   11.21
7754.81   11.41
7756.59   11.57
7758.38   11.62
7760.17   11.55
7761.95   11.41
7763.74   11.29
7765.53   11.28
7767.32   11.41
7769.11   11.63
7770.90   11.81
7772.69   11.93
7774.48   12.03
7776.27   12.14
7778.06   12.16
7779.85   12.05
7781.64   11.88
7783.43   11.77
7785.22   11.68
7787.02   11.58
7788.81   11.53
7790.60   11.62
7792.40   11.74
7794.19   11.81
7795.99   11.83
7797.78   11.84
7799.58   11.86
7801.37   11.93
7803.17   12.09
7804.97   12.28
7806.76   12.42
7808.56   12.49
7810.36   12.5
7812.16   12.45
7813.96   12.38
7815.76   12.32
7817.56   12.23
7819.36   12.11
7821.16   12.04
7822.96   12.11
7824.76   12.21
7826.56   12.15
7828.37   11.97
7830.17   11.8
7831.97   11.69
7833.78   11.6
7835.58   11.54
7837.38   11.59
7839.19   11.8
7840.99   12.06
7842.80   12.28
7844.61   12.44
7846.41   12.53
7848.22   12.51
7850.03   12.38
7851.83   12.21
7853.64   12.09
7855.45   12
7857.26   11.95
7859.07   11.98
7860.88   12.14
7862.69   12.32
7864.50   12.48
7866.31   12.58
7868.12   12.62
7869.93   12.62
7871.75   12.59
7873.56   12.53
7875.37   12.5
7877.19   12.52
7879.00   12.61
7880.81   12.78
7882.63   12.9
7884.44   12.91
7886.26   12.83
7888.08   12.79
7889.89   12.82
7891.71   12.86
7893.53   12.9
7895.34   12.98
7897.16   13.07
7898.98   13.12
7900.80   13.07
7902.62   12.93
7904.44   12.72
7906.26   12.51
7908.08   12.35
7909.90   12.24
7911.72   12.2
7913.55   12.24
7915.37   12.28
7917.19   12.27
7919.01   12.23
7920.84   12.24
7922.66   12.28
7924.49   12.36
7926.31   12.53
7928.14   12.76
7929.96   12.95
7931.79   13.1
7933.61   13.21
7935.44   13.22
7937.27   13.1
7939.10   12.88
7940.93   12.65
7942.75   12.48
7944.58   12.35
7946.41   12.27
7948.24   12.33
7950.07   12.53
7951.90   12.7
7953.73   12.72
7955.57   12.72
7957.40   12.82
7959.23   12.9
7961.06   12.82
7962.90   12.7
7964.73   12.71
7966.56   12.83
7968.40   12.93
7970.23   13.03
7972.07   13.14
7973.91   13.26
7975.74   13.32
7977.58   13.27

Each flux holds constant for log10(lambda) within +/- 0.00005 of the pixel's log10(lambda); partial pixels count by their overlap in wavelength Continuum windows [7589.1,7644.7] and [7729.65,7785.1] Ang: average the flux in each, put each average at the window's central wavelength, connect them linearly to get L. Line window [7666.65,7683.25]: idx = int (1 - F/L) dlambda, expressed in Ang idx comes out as 1.5 Ang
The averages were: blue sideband 12.9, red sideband 11.8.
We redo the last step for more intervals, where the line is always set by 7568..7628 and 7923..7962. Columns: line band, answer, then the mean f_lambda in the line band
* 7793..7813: 1.3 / 12.1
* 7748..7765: 2.2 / 11.4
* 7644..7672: 3.6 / 11.5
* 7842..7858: 0.8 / 12.3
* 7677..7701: 2.9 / 11.6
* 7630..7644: 0.8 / 12.5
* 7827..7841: 1.3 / 11.8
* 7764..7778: 1.4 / 11.7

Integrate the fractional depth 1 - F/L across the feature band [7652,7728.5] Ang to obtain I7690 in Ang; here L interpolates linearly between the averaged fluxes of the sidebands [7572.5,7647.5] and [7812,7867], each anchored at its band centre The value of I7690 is 7.6 Ang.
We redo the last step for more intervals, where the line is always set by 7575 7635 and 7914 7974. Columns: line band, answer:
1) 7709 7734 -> 2.4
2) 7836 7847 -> 0.7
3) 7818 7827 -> 0.5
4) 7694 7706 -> 1.6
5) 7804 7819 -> 0.6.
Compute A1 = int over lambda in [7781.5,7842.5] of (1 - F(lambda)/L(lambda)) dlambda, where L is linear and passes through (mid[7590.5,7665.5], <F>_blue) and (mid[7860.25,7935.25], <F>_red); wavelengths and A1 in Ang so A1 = 3.2 Ang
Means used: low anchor 12.6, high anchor 12.6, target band 12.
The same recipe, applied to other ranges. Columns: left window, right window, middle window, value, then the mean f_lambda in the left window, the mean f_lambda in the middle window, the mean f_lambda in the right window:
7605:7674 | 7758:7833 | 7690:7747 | 1.7 Ang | 12.3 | 11.7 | 11.9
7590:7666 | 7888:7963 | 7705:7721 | 1.4 Ang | 12.6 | 11.5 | 12.7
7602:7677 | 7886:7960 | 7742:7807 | 4.0 Ang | 12.3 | 11.7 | 12.7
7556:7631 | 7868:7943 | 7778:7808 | 2.4 Ang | 13.3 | 11.9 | 12.7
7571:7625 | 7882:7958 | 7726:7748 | 1.5 Ang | 13.3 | 12.2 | 12.7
